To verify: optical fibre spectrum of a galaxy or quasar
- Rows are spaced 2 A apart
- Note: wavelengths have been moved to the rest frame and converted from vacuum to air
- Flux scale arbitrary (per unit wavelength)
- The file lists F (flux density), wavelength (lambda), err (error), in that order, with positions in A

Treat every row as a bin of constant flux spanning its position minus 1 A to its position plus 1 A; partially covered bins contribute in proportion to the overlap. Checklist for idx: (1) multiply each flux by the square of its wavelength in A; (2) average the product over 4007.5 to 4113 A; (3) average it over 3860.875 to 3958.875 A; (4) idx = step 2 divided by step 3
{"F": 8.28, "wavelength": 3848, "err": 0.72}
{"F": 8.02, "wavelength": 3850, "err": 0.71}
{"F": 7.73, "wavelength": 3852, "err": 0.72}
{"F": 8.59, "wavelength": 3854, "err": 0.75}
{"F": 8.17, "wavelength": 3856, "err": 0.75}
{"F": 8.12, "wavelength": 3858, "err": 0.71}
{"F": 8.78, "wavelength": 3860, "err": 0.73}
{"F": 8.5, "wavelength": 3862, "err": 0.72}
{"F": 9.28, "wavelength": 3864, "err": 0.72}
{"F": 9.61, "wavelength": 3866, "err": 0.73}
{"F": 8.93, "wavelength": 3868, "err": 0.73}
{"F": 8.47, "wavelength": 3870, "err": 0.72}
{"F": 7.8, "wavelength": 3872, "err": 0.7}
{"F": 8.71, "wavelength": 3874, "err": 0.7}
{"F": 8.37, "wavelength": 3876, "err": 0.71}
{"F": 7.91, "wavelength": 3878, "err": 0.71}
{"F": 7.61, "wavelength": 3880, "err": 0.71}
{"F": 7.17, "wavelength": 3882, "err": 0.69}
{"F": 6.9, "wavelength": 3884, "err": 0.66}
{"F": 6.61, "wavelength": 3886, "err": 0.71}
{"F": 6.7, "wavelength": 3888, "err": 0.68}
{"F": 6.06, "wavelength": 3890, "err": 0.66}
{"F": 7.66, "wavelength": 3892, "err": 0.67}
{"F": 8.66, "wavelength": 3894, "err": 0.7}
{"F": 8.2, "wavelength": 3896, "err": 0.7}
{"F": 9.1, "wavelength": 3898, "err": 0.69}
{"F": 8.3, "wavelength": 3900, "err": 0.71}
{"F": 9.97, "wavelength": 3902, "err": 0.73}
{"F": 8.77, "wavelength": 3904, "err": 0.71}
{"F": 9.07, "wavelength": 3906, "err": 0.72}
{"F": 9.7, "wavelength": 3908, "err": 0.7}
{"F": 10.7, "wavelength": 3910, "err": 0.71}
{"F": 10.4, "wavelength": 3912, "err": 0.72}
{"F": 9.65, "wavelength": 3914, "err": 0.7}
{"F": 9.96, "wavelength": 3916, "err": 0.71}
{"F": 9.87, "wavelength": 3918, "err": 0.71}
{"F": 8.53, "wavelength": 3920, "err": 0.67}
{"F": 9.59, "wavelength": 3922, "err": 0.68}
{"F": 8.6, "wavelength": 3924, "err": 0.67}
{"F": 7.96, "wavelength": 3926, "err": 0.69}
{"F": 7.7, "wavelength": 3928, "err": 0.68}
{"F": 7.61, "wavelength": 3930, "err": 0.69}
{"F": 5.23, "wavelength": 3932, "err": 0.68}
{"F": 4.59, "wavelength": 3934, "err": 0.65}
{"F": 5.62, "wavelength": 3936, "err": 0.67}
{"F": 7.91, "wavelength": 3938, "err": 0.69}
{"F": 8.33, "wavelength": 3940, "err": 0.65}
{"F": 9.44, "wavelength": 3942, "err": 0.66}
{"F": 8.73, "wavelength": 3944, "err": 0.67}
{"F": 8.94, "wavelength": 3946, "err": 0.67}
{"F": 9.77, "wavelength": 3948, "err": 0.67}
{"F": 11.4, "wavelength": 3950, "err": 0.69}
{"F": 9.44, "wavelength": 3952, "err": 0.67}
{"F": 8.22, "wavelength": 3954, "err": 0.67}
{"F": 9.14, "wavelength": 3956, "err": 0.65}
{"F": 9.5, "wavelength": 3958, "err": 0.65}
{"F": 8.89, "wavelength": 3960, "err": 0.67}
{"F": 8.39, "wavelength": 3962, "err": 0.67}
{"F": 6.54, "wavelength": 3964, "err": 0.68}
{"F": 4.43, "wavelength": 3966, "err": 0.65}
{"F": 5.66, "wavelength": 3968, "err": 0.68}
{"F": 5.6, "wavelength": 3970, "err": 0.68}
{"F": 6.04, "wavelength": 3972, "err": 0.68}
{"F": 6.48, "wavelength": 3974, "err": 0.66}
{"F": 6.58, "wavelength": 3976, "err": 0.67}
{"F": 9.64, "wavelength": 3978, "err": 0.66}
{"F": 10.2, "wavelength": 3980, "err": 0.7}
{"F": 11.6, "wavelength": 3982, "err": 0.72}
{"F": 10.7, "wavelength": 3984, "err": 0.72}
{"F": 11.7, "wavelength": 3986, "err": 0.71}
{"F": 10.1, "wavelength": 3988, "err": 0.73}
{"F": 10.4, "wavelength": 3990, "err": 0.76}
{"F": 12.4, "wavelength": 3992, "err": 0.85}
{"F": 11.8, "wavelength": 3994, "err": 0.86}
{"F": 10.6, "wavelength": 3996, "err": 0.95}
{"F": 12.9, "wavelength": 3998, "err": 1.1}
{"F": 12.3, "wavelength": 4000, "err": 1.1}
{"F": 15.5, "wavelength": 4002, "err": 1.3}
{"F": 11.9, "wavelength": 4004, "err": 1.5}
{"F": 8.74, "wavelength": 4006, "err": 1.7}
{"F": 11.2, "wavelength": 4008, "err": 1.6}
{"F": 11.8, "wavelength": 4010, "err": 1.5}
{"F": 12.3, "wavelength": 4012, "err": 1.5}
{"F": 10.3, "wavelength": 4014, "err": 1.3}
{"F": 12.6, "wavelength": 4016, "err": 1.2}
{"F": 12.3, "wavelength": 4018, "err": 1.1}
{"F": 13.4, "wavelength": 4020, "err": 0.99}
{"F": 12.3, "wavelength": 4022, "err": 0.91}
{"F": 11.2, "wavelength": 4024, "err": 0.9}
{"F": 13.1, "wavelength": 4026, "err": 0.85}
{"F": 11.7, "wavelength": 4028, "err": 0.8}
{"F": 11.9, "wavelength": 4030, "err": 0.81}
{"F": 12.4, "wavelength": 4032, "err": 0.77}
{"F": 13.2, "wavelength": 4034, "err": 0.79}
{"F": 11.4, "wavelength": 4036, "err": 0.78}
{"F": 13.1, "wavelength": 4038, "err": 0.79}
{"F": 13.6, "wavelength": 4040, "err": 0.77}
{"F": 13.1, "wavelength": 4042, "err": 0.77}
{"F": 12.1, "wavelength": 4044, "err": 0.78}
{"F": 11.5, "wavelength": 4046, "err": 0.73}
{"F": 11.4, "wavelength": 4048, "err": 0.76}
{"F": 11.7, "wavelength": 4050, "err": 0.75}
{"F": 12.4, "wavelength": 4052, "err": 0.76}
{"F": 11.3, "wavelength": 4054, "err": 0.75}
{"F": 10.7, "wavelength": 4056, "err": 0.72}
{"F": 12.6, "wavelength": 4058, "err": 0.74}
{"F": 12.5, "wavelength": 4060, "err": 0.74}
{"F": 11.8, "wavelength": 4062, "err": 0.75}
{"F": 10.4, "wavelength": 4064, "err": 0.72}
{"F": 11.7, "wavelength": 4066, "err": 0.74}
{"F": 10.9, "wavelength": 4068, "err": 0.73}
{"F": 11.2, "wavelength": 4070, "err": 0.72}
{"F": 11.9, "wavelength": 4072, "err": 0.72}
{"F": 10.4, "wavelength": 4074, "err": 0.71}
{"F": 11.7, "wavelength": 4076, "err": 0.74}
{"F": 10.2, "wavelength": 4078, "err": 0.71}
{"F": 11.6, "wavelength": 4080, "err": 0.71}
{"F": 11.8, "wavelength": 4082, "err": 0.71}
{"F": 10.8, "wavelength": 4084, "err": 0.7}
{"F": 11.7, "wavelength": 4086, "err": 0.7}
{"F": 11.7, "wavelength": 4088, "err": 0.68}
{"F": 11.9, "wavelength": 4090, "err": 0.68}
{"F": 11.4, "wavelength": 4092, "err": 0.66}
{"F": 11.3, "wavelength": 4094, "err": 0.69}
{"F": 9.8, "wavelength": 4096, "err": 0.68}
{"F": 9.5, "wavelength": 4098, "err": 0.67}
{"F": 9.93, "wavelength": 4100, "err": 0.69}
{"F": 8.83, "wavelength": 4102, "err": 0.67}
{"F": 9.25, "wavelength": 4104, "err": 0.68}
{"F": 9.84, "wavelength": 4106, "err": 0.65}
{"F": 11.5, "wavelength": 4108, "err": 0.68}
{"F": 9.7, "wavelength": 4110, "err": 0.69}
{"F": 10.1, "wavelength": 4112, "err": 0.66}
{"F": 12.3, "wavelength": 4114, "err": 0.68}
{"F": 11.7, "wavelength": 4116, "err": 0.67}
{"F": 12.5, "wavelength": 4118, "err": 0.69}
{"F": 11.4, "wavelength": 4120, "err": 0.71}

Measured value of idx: 1.46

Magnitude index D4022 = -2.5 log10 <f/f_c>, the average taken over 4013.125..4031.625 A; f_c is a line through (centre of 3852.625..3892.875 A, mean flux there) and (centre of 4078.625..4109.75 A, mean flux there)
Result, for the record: -0.228 mag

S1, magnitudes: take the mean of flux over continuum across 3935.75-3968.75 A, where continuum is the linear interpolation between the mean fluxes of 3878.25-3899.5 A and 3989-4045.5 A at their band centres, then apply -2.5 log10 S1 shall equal 0.17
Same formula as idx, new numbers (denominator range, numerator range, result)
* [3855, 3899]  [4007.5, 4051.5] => 1.63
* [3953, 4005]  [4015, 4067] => 1.31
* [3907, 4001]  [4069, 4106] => 1.29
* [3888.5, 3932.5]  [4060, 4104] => 1.37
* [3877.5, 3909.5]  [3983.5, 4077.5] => 1.57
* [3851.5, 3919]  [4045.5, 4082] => 1.47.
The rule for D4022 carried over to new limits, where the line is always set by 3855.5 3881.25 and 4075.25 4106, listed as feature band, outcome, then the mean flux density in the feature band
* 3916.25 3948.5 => 0.14 mag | 8.04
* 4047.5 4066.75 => -0.13 mag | 11.7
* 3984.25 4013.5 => -0.19 mag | 11.6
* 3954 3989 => 0.15 mag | 8.3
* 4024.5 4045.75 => -0.22 mag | 12.5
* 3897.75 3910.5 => -0.06 mag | 9.34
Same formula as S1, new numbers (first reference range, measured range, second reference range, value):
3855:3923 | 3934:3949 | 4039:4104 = 0.15 mag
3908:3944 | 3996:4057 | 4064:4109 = -0.21 mag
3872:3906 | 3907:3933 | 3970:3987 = -0.08 mag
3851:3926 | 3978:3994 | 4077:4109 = -0.15 mag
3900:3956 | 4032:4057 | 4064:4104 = -0.17 mag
